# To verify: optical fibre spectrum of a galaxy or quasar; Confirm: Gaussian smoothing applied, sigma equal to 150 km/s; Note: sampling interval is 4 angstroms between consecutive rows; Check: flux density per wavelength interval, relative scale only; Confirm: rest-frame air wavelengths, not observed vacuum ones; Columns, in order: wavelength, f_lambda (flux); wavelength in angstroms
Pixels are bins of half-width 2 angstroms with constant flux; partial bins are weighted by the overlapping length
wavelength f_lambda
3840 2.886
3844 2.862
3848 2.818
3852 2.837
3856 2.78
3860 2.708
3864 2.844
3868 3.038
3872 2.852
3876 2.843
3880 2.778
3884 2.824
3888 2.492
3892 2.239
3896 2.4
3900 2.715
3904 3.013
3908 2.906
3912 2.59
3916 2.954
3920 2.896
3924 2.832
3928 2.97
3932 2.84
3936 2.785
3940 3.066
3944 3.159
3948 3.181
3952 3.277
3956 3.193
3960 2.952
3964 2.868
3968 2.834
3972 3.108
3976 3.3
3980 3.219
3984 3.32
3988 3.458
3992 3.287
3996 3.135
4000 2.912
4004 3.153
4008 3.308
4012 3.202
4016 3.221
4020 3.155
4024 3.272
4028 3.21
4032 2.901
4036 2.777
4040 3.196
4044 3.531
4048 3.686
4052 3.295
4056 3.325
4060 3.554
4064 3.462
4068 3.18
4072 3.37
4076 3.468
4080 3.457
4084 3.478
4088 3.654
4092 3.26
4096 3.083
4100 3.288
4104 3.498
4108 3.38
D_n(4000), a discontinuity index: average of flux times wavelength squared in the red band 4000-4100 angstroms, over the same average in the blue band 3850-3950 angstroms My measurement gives 1.26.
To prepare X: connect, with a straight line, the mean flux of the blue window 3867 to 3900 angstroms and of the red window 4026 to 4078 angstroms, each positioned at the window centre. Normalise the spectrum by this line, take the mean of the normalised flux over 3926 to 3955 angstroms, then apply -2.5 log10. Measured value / -0.06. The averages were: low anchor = 2.67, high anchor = 3.3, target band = 3.05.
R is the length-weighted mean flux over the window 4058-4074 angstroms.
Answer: 3.39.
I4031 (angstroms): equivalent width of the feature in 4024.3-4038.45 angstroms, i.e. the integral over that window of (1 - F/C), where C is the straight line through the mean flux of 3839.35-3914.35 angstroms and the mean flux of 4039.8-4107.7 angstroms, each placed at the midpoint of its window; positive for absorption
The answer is 1.11 angstroms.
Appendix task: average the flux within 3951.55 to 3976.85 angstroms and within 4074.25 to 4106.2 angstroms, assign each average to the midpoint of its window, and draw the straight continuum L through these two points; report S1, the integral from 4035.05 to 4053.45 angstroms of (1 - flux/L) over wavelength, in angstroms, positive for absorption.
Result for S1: -0.3 angstroms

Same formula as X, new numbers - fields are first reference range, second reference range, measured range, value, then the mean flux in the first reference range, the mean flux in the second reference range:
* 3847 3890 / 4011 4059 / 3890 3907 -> 0.11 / 2.8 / 3.24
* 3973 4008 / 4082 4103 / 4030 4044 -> 0.08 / 3.22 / 3.36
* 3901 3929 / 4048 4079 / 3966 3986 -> -0.02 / 2.87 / 3.4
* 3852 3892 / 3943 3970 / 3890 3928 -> 0.06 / 2.77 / 3.06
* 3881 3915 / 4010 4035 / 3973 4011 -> -0.07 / 2.66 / 3.14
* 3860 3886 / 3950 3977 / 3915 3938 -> 0.04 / 2.85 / 3.07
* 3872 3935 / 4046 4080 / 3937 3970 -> -0.03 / 2.76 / 3.42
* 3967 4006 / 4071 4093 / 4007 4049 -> 0.03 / 3.18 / 3.46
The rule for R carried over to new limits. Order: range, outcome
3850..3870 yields 2.84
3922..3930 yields 2.9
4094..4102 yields 3.19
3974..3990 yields 3.32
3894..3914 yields 2.72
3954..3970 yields 2.96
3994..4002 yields 3.02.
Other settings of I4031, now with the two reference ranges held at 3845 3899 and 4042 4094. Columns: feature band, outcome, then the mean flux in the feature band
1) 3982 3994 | -0.8 angstroms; 3.36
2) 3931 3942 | 0.2 angstroms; 2.9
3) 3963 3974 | 0.5 angstroms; 2.94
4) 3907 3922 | 0.3 angstroms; 2.83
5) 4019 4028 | 0.2 angstroms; 3.22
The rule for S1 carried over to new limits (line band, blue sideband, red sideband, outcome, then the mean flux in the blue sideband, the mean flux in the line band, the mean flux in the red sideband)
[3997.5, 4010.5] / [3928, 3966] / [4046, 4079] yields 0.39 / 3.03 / 3.13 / 3.42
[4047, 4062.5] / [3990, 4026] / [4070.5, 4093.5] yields -0.45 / 3.18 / 3.45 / 3.45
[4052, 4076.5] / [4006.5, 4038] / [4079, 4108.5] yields -0.76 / 3.13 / 3.38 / 3.39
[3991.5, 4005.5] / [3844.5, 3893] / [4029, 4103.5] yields 0.16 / 2.77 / 3.1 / 3.33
